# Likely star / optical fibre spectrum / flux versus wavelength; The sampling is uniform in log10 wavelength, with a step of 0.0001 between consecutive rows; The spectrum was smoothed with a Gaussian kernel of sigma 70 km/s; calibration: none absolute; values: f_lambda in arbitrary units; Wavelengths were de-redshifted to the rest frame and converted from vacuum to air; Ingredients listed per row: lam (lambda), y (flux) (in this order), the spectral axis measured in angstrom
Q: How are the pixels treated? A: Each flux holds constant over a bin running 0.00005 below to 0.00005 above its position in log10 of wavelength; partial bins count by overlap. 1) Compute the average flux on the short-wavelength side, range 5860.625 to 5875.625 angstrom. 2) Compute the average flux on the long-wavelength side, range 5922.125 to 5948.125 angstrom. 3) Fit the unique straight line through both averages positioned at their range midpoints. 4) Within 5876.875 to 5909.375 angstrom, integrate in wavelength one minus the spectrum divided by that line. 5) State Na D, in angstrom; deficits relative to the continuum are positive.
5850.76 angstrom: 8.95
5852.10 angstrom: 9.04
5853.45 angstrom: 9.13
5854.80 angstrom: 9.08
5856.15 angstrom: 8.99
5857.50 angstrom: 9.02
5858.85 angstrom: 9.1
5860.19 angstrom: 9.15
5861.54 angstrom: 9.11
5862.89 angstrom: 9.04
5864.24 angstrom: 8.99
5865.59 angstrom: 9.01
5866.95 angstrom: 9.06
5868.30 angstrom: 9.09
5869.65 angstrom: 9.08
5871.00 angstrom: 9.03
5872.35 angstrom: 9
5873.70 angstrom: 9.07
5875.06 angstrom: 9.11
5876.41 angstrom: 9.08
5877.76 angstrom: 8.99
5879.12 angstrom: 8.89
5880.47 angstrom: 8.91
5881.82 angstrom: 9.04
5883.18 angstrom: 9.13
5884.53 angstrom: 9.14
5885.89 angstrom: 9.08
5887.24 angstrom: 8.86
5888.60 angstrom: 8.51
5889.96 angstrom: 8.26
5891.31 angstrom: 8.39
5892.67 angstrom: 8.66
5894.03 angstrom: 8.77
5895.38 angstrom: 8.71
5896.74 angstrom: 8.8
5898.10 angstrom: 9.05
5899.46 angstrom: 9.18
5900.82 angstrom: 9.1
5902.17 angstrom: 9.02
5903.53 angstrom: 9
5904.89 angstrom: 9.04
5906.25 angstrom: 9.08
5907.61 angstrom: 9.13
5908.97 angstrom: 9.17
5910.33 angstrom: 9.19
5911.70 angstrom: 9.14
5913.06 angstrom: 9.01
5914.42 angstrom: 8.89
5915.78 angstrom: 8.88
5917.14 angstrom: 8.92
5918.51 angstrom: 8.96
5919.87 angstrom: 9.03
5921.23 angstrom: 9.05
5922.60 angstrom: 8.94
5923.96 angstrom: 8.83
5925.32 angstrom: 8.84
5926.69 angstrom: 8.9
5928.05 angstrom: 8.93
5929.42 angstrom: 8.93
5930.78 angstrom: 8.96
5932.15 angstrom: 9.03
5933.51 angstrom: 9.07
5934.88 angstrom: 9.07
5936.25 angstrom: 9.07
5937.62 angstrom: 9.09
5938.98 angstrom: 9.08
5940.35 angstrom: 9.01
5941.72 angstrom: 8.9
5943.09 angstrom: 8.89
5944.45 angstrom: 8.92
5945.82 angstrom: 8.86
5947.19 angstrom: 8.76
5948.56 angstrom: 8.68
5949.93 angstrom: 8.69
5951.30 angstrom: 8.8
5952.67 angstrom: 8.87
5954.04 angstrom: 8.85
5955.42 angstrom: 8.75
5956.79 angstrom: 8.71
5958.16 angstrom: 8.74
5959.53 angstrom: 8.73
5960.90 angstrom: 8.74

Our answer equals 0.36 angstrom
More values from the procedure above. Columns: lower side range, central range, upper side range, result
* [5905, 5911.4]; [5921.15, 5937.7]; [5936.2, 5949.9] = 0.0 angstrom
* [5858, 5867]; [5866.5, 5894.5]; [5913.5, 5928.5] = 0.3 angstrom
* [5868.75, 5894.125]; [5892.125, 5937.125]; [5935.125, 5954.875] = -0.4 angstrom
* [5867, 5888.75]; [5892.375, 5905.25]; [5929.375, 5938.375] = 0.1 angstrom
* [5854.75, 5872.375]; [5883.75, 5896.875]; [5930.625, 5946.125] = 0.5 angstrom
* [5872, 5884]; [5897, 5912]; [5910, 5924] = -0.2 angstrom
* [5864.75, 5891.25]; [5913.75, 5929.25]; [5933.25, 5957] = 0.0 angstrom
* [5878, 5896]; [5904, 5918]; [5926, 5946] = -0.2 angstrom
